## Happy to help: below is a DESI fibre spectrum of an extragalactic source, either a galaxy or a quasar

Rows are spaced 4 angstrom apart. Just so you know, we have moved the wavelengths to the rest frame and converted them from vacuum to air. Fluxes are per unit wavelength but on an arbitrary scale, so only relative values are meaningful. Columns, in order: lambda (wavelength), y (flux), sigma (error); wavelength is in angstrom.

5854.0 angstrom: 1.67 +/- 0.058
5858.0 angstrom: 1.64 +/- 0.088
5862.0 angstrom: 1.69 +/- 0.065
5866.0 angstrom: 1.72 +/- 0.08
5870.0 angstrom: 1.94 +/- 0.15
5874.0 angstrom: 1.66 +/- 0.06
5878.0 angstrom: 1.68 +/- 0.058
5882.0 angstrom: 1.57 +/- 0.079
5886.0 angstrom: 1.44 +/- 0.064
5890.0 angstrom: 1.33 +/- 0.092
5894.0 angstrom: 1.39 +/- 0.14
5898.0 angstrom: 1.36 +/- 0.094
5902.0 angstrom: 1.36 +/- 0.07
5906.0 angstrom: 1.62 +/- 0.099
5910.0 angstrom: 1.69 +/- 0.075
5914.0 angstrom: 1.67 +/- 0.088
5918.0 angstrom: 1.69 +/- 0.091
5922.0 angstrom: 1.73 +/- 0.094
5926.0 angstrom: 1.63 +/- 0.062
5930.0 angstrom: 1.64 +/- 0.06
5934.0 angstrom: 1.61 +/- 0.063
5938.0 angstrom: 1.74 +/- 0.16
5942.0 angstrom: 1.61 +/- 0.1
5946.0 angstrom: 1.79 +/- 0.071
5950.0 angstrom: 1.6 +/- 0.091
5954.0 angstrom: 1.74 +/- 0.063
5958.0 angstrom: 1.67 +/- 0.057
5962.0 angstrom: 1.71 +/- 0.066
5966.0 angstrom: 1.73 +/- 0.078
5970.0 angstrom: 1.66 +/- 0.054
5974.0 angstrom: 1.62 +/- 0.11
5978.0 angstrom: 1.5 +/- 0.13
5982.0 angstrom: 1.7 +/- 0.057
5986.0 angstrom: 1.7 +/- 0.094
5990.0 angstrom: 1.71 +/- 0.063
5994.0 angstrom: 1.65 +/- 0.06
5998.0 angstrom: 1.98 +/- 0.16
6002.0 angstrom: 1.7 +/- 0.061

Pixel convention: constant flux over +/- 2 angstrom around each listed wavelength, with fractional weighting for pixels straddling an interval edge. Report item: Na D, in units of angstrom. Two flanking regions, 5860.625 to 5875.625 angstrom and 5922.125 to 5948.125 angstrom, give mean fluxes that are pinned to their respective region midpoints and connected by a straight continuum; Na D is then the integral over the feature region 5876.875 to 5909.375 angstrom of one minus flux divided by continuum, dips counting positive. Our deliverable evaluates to 4.8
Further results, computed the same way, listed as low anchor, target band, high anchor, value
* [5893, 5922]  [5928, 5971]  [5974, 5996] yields -2.0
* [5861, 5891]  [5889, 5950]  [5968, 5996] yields 1.7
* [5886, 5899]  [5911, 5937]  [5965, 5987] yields -3.4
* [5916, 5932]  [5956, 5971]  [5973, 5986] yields -0.5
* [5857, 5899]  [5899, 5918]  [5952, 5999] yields 0.4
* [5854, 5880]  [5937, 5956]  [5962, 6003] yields 0.1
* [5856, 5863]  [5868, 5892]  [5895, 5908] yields -0.7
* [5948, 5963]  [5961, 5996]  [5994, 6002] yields 1.9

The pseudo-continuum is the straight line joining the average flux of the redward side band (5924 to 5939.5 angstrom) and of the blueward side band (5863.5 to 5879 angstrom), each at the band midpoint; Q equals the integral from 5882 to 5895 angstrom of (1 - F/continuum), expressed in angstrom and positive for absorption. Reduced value 2.3 angstrom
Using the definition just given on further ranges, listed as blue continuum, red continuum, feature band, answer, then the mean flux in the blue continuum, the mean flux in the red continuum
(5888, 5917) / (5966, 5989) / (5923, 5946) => -1.5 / 1.5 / 1.65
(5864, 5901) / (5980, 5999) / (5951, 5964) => -0.1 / 1.56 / 1.74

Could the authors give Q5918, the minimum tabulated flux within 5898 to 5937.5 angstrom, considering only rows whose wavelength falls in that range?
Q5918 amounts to 1.36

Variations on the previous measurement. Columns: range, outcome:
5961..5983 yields 1.5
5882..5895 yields 1.33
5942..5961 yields 1.6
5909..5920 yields 1.67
